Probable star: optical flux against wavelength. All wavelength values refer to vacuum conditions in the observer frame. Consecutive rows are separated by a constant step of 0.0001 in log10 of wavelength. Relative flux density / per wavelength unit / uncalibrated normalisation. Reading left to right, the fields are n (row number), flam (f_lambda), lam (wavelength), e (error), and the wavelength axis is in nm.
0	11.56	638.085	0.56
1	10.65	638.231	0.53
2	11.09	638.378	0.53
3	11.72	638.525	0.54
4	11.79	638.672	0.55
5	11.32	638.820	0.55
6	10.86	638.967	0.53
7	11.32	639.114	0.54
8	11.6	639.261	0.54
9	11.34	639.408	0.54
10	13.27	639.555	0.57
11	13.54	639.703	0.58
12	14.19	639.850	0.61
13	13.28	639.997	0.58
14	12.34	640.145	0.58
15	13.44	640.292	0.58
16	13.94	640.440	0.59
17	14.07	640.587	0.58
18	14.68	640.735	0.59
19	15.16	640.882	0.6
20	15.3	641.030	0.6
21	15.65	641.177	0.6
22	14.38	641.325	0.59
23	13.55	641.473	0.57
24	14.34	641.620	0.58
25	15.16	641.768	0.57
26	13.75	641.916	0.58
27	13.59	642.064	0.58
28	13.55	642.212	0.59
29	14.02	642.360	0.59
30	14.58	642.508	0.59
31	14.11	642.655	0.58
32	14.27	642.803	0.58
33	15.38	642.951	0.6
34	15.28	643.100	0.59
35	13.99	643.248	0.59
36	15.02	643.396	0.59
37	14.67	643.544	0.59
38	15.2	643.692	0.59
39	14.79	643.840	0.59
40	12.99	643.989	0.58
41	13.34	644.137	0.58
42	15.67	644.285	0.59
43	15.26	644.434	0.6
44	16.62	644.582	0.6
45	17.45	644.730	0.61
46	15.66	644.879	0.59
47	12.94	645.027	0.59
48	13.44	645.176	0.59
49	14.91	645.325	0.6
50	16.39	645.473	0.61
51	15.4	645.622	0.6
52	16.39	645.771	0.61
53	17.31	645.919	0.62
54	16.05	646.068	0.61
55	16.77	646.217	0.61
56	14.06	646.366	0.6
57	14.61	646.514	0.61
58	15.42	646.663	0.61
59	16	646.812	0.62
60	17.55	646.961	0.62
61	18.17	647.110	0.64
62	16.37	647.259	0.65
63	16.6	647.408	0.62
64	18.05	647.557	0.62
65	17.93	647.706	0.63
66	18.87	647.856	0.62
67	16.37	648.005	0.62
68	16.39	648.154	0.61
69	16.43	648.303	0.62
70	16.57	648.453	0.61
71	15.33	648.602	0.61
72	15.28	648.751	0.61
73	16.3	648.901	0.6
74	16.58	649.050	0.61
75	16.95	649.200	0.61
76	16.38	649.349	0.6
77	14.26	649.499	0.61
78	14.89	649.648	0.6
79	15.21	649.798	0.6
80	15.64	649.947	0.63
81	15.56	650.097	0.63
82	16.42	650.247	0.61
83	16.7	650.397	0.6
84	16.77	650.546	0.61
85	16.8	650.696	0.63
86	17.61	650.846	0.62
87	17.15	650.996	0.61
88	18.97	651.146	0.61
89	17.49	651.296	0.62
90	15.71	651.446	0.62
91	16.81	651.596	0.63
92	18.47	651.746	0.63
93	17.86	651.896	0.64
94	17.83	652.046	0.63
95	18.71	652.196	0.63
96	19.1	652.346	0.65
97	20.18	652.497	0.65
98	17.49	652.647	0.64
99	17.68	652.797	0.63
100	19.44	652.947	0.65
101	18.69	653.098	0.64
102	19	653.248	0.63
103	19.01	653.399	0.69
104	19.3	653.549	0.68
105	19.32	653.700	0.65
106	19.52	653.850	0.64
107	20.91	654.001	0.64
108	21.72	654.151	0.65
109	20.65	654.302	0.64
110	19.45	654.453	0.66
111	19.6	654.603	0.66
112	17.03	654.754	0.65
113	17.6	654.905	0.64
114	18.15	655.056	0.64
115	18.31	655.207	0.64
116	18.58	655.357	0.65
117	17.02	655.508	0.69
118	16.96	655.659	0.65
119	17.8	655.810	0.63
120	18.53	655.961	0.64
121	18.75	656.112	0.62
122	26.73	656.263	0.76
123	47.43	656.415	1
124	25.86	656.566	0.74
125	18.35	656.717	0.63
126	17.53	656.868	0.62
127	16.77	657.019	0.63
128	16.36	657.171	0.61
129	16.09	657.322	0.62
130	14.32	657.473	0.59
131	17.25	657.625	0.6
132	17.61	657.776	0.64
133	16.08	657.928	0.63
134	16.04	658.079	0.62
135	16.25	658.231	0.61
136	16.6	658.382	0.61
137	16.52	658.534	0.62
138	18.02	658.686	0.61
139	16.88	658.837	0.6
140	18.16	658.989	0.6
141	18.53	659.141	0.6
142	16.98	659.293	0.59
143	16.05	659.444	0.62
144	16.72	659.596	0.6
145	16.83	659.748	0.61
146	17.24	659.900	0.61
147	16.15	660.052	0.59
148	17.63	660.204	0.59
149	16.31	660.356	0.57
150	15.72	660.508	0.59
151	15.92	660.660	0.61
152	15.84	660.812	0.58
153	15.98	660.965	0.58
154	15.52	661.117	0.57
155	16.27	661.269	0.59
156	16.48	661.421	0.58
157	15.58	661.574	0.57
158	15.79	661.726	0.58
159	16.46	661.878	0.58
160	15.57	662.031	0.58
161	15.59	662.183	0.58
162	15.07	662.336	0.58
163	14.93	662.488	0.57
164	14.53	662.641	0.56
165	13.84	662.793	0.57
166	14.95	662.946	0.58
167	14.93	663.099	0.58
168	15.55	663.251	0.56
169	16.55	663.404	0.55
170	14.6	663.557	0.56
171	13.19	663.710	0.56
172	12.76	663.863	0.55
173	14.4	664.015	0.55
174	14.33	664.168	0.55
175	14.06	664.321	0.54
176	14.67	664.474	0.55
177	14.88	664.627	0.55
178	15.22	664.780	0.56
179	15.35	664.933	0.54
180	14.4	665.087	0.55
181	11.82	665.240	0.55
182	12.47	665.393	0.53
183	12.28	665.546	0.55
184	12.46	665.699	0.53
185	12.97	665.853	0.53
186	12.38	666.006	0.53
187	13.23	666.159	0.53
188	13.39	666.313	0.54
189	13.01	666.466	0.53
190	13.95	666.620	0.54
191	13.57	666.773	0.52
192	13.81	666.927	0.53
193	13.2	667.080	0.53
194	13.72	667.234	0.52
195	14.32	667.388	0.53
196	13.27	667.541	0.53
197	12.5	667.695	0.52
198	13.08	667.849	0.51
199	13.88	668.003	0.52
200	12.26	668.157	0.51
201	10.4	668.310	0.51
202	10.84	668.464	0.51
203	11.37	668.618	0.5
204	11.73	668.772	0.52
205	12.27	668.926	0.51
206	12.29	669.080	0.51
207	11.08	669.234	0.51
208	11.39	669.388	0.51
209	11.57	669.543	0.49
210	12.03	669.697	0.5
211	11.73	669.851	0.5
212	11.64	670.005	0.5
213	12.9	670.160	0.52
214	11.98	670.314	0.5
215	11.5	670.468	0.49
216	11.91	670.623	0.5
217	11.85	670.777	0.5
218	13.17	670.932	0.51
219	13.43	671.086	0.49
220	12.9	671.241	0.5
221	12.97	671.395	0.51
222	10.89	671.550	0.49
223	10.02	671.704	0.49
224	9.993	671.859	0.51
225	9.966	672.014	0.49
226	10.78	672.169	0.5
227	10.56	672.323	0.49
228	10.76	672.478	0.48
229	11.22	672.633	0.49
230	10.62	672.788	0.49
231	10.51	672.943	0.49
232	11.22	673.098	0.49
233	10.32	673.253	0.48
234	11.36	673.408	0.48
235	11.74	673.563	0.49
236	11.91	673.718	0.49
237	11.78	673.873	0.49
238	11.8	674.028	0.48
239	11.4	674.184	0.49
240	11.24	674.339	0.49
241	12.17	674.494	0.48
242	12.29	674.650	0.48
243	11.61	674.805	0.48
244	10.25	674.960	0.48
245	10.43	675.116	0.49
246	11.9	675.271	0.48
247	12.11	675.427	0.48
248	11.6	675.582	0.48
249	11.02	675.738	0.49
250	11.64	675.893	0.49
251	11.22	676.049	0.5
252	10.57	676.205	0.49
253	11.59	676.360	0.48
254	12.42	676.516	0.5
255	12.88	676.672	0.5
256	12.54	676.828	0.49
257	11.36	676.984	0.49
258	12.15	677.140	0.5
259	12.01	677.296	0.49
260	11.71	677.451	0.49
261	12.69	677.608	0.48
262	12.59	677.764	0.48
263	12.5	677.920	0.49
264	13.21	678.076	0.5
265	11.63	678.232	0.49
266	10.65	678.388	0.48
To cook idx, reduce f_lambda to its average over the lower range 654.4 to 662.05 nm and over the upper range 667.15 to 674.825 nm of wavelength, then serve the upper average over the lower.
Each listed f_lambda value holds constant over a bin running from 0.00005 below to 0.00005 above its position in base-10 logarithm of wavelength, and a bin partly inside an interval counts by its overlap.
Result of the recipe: 0.7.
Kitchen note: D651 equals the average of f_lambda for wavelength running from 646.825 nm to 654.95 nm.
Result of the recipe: 17.6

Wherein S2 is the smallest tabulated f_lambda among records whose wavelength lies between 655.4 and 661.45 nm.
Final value 14.32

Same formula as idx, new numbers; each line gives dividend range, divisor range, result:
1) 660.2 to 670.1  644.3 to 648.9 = 0.86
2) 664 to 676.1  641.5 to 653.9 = 0.75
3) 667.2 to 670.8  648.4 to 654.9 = 0.69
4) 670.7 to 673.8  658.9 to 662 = 0.69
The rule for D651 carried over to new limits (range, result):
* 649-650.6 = 15.9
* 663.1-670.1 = 13.1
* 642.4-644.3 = 14.5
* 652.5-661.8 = 18.3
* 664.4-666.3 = 13.5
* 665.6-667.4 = 13.3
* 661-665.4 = 14.9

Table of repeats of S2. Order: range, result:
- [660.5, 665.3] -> 11.82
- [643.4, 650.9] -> 12.94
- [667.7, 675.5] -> 9.966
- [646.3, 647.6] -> 14.06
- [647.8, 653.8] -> 14.26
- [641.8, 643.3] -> 13.55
